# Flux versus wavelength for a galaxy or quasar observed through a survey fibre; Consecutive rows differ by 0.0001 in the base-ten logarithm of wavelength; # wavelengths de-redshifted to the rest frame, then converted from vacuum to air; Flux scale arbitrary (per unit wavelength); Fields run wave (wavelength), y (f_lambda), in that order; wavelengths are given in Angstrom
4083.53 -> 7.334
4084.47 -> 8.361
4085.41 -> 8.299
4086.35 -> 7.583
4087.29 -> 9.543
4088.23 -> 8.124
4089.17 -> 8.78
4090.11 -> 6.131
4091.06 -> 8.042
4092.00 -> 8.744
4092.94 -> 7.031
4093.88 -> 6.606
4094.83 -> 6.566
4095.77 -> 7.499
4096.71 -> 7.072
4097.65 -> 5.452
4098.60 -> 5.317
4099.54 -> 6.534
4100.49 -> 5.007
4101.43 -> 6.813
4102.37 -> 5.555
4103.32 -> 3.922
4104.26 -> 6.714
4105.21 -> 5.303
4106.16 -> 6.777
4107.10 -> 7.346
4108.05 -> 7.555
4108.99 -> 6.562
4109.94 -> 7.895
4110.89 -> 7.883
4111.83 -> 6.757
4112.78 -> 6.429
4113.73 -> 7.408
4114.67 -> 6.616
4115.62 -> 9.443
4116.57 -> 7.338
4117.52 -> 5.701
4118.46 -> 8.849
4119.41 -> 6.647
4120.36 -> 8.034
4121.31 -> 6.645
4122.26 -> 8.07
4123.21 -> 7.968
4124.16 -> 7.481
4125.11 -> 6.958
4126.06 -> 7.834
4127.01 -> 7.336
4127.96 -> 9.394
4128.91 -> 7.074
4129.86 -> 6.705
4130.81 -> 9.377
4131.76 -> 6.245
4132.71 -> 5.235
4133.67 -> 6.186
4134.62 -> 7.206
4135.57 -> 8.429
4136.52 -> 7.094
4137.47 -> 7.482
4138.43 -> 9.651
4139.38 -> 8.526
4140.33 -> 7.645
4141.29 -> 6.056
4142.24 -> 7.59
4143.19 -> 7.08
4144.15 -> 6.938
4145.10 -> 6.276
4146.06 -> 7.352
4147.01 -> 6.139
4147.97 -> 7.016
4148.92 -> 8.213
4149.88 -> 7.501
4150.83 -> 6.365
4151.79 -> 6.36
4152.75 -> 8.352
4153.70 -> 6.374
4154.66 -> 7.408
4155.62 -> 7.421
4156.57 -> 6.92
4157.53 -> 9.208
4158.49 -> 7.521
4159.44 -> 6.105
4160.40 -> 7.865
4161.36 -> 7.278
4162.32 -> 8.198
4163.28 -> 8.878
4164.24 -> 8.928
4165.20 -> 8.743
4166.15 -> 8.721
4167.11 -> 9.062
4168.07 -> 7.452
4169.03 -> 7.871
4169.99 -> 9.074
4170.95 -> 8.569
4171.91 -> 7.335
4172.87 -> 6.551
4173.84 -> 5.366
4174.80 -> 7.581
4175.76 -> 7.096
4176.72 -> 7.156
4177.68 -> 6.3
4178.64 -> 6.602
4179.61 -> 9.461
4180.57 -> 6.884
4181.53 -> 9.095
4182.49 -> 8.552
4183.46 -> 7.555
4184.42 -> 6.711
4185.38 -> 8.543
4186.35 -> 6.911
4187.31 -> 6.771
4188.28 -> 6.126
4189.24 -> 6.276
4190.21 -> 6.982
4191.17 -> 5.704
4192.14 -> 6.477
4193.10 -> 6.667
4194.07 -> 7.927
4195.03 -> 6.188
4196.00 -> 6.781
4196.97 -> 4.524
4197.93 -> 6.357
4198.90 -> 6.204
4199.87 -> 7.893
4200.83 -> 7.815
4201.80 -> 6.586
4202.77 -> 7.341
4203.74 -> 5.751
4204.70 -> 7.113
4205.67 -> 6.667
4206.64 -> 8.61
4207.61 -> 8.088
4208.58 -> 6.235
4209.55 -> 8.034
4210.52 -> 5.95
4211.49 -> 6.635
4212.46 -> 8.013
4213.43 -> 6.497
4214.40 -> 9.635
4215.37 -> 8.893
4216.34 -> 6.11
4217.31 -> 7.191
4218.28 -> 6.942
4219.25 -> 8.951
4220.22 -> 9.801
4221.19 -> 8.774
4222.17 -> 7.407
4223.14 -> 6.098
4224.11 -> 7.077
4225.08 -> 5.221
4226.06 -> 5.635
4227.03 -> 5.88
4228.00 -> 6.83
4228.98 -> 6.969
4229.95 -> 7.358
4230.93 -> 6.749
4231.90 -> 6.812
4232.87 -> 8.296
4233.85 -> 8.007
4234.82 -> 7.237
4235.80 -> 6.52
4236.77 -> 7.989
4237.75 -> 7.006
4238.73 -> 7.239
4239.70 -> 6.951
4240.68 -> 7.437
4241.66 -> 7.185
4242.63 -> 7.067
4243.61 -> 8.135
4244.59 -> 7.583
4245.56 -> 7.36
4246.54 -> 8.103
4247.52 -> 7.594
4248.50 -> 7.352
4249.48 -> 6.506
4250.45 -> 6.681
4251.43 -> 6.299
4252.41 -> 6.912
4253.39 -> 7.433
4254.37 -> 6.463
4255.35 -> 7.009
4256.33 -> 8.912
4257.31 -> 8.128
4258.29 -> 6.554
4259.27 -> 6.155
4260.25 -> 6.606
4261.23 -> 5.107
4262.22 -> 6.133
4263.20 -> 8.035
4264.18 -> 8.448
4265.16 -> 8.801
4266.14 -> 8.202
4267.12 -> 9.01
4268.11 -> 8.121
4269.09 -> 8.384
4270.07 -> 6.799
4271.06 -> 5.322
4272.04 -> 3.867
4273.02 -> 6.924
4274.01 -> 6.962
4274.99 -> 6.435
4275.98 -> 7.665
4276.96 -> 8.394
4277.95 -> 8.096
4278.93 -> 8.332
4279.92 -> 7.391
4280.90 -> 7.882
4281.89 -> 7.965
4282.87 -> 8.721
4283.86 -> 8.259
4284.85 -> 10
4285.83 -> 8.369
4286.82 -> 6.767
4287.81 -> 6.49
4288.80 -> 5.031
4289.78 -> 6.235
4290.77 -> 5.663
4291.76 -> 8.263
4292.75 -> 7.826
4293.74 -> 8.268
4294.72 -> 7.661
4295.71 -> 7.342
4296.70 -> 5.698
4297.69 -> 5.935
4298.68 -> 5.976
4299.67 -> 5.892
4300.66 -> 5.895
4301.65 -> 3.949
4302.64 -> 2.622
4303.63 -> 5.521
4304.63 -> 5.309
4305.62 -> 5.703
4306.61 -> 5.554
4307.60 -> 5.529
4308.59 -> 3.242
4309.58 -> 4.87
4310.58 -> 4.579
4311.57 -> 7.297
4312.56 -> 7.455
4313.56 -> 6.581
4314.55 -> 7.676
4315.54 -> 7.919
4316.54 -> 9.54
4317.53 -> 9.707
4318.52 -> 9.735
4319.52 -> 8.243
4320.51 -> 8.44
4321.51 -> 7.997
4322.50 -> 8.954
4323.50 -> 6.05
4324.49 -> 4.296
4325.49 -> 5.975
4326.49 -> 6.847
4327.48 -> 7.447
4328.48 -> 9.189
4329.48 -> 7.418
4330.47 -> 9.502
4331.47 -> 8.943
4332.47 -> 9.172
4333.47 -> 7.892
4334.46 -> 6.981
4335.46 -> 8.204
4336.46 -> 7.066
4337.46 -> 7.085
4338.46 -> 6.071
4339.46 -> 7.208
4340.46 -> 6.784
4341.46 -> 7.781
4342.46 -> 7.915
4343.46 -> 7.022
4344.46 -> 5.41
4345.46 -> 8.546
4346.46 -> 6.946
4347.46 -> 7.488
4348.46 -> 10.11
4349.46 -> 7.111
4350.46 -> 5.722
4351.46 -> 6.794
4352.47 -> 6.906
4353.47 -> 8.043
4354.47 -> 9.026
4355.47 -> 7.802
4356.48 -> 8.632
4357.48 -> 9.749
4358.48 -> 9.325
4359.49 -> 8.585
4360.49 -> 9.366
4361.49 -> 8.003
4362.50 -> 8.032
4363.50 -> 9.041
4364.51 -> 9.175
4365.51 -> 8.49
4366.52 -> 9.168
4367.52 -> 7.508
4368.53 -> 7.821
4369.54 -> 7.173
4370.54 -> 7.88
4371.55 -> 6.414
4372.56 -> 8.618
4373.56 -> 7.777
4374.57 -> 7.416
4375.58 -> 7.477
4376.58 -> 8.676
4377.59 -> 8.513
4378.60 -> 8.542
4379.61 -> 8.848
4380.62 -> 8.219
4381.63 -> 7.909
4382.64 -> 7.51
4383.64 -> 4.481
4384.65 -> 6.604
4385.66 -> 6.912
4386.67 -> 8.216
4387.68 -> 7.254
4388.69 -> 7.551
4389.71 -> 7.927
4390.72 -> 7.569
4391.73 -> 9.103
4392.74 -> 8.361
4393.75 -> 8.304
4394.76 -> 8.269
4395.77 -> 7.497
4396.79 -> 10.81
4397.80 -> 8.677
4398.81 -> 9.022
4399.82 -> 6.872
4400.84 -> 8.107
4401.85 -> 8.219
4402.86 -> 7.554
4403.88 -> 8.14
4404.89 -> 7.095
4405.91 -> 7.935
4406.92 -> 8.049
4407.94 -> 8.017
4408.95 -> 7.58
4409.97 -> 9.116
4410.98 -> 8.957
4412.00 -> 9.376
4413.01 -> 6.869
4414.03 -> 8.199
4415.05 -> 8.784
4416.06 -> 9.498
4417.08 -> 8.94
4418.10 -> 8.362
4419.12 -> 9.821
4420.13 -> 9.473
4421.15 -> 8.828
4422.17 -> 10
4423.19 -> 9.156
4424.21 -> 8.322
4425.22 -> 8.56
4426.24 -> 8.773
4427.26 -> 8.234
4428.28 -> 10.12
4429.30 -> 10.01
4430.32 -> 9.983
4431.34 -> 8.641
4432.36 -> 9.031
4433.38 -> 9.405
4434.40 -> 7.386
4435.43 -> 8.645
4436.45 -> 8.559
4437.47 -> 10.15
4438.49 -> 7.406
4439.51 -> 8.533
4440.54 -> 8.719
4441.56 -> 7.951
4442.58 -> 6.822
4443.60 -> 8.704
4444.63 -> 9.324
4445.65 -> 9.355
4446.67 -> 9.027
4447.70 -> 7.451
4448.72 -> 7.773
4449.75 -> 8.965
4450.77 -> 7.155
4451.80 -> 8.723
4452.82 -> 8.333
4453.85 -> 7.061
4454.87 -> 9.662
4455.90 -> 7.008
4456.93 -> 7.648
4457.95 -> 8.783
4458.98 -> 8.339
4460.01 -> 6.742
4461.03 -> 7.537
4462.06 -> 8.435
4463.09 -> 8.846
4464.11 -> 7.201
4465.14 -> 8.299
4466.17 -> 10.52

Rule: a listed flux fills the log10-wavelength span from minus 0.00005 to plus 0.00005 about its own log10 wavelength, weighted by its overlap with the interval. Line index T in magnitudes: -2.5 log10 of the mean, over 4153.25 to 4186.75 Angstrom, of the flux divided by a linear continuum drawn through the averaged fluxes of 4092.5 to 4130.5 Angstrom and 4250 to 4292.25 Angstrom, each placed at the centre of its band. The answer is -0.09 mag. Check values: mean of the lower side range 6.96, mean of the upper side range 7.28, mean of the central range 7.7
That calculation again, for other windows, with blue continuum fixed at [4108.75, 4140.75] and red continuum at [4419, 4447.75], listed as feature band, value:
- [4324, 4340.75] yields 0.13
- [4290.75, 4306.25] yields 0.33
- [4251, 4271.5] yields 0.11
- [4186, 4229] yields 0.13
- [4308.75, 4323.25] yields 0.09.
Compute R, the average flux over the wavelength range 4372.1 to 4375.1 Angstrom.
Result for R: 7.93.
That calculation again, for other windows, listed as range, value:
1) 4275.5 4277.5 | 8.03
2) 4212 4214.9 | 8.06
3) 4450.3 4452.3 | 7.93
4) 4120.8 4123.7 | 7.56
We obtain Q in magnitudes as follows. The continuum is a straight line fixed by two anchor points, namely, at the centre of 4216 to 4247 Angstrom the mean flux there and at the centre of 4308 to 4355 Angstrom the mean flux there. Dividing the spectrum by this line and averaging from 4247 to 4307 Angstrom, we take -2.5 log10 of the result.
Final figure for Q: 0.06 mag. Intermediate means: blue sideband 7.25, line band 6.95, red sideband 7.43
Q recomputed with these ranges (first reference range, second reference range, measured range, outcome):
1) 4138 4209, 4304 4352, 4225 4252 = 0.03 mag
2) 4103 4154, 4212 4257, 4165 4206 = 0.01 mag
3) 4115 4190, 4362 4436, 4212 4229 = 0.05 mag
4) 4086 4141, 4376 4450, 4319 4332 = 0.06 mag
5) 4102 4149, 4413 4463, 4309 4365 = 0.05 mag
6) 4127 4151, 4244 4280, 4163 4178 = -0.07 mag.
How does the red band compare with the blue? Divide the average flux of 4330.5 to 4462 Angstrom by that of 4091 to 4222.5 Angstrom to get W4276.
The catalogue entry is 1.13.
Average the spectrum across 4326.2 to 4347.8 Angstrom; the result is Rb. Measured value 7.59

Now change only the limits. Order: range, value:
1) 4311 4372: 7.84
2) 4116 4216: 7.35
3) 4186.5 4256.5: 7.1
